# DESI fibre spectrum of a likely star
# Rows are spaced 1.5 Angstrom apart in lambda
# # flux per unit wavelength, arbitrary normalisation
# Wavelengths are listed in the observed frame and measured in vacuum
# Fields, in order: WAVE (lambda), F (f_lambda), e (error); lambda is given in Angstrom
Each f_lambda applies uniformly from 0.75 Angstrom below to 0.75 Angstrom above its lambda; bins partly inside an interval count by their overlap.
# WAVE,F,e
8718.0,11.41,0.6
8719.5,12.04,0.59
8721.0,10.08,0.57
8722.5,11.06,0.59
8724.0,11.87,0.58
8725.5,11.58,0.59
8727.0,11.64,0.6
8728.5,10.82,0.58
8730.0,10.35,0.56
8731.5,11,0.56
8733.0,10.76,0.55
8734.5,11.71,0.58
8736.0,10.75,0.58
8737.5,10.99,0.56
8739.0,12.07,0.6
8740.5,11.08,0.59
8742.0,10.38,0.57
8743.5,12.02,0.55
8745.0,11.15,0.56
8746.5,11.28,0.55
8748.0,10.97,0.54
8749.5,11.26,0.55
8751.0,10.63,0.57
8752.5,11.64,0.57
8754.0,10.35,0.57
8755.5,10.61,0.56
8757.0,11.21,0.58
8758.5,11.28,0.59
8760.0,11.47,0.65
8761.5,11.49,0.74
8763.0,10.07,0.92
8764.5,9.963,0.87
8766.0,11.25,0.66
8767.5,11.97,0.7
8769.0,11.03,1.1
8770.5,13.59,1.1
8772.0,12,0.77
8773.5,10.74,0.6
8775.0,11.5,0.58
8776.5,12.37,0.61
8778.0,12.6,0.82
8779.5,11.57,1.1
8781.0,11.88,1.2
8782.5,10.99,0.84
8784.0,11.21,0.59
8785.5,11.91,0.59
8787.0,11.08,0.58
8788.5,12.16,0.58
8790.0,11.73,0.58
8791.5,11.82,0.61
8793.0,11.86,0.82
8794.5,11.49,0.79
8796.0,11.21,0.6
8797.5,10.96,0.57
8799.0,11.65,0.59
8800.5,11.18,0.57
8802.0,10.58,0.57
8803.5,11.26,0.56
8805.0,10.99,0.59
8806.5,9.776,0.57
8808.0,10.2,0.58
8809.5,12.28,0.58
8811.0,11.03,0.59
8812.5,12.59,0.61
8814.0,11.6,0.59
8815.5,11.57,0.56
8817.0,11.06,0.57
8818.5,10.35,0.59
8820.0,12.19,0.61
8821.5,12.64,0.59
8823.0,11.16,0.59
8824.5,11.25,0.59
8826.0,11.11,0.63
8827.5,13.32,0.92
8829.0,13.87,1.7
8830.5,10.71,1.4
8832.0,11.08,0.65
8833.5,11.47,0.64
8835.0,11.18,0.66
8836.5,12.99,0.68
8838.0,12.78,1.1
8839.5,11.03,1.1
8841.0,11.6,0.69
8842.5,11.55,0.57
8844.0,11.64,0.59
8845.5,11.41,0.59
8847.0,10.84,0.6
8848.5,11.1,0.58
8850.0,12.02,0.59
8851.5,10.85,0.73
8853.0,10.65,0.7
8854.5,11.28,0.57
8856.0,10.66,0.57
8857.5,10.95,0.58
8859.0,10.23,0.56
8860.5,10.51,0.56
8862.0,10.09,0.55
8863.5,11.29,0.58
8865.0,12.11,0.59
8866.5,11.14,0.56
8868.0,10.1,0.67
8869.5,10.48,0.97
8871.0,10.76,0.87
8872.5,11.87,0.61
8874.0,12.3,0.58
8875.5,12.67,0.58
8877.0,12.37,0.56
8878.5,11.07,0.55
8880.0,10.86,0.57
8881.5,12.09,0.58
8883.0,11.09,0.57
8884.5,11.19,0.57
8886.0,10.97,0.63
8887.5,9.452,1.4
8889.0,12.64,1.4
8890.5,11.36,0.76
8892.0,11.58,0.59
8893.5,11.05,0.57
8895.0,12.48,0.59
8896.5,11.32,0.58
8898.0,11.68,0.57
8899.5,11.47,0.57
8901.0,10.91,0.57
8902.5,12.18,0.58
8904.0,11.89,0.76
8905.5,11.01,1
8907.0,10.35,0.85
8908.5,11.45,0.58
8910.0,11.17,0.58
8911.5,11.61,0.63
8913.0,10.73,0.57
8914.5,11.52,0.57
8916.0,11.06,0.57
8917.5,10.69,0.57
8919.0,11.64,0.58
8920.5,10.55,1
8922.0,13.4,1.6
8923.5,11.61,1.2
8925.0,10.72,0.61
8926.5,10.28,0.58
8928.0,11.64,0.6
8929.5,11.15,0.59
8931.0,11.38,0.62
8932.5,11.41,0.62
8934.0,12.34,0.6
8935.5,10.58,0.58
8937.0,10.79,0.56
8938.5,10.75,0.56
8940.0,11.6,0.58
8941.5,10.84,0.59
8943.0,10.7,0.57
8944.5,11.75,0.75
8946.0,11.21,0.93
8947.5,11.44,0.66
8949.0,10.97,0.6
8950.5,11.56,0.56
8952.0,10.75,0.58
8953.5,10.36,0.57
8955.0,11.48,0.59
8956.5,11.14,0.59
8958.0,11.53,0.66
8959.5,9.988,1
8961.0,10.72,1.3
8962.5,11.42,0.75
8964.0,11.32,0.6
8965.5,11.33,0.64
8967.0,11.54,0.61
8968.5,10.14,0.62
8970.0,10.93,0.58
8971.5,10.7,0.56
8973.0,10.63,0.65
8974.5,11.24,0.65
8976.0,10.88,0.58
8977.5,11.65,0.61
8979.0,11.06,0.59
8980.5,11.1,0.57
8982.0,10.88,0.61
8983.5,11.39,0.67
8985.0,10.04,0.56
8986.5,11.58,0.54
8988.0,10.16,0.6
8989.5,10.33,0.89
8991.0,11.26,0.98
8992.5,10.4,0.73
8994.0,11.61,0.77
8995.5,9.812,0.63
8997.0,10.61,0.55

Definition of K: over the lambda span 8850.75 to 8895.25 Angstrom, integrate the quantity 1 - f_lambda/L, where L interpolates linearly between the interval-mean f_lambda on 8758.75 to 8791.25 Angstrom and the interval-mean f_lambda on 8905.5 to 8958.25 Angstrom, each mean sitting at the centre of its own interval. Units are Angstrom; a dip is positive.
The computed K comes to 0.55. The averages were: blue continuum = 11.6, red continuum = 11.2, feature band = 11.2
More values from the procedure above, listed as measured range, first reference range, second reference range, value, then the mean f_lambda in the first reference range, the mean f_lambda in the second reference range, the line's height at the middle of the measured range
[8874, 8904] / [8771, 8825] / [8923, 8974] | -0.8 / 11.5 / 11.1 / 11.2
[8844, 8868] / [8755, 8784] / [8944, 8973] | 0.6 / 11.5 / 11.1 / 11.3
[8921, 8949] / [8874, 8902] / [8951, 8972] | -0.4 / 11.5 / 11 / 11.2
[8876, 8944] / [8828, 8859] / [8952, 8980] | -0.6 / 11.5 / 11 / 11.2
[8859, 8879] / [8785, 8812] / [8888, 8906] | 0.5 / 11.3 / 11.6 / 11.5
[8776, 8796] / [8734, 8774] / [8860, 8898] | -0.8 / 11.2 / 11.3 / 11.2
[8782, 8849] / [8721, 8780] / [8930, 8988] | -1.8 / 11.3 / 11.1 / 11.2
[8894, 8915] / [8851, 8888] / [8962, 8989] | -0.7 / 11.1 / 11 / 11.1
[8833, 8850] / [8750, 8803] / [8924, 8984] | -0.5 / 11.4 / 11.1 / 11.3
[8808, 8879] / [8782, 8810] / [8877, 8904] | -0.7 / 11.3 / 11.4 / 11.3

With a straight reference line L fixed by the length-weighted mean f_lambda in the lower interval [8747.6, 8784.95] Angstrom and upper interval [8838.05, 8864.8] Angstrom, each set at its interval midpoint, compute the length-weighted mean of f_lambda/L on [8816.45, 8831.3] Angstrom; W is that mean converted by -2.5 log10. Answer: -0.06 mag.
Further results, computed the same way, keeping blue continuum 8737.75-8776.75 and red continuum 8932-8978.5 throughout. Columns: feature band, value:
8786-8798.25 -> -0.030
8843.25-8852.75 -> -0.009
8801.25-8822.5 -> -0.007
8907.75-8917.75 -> -0.007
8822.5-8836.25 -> -0.051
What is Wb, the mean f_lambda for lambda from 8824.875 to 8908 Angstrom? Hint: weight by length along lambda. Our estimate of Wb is 11.4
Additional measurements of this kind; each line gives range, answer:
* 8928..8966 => 11.1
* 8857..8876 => 11.1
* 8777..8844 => 11.6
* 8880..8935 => 11.4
